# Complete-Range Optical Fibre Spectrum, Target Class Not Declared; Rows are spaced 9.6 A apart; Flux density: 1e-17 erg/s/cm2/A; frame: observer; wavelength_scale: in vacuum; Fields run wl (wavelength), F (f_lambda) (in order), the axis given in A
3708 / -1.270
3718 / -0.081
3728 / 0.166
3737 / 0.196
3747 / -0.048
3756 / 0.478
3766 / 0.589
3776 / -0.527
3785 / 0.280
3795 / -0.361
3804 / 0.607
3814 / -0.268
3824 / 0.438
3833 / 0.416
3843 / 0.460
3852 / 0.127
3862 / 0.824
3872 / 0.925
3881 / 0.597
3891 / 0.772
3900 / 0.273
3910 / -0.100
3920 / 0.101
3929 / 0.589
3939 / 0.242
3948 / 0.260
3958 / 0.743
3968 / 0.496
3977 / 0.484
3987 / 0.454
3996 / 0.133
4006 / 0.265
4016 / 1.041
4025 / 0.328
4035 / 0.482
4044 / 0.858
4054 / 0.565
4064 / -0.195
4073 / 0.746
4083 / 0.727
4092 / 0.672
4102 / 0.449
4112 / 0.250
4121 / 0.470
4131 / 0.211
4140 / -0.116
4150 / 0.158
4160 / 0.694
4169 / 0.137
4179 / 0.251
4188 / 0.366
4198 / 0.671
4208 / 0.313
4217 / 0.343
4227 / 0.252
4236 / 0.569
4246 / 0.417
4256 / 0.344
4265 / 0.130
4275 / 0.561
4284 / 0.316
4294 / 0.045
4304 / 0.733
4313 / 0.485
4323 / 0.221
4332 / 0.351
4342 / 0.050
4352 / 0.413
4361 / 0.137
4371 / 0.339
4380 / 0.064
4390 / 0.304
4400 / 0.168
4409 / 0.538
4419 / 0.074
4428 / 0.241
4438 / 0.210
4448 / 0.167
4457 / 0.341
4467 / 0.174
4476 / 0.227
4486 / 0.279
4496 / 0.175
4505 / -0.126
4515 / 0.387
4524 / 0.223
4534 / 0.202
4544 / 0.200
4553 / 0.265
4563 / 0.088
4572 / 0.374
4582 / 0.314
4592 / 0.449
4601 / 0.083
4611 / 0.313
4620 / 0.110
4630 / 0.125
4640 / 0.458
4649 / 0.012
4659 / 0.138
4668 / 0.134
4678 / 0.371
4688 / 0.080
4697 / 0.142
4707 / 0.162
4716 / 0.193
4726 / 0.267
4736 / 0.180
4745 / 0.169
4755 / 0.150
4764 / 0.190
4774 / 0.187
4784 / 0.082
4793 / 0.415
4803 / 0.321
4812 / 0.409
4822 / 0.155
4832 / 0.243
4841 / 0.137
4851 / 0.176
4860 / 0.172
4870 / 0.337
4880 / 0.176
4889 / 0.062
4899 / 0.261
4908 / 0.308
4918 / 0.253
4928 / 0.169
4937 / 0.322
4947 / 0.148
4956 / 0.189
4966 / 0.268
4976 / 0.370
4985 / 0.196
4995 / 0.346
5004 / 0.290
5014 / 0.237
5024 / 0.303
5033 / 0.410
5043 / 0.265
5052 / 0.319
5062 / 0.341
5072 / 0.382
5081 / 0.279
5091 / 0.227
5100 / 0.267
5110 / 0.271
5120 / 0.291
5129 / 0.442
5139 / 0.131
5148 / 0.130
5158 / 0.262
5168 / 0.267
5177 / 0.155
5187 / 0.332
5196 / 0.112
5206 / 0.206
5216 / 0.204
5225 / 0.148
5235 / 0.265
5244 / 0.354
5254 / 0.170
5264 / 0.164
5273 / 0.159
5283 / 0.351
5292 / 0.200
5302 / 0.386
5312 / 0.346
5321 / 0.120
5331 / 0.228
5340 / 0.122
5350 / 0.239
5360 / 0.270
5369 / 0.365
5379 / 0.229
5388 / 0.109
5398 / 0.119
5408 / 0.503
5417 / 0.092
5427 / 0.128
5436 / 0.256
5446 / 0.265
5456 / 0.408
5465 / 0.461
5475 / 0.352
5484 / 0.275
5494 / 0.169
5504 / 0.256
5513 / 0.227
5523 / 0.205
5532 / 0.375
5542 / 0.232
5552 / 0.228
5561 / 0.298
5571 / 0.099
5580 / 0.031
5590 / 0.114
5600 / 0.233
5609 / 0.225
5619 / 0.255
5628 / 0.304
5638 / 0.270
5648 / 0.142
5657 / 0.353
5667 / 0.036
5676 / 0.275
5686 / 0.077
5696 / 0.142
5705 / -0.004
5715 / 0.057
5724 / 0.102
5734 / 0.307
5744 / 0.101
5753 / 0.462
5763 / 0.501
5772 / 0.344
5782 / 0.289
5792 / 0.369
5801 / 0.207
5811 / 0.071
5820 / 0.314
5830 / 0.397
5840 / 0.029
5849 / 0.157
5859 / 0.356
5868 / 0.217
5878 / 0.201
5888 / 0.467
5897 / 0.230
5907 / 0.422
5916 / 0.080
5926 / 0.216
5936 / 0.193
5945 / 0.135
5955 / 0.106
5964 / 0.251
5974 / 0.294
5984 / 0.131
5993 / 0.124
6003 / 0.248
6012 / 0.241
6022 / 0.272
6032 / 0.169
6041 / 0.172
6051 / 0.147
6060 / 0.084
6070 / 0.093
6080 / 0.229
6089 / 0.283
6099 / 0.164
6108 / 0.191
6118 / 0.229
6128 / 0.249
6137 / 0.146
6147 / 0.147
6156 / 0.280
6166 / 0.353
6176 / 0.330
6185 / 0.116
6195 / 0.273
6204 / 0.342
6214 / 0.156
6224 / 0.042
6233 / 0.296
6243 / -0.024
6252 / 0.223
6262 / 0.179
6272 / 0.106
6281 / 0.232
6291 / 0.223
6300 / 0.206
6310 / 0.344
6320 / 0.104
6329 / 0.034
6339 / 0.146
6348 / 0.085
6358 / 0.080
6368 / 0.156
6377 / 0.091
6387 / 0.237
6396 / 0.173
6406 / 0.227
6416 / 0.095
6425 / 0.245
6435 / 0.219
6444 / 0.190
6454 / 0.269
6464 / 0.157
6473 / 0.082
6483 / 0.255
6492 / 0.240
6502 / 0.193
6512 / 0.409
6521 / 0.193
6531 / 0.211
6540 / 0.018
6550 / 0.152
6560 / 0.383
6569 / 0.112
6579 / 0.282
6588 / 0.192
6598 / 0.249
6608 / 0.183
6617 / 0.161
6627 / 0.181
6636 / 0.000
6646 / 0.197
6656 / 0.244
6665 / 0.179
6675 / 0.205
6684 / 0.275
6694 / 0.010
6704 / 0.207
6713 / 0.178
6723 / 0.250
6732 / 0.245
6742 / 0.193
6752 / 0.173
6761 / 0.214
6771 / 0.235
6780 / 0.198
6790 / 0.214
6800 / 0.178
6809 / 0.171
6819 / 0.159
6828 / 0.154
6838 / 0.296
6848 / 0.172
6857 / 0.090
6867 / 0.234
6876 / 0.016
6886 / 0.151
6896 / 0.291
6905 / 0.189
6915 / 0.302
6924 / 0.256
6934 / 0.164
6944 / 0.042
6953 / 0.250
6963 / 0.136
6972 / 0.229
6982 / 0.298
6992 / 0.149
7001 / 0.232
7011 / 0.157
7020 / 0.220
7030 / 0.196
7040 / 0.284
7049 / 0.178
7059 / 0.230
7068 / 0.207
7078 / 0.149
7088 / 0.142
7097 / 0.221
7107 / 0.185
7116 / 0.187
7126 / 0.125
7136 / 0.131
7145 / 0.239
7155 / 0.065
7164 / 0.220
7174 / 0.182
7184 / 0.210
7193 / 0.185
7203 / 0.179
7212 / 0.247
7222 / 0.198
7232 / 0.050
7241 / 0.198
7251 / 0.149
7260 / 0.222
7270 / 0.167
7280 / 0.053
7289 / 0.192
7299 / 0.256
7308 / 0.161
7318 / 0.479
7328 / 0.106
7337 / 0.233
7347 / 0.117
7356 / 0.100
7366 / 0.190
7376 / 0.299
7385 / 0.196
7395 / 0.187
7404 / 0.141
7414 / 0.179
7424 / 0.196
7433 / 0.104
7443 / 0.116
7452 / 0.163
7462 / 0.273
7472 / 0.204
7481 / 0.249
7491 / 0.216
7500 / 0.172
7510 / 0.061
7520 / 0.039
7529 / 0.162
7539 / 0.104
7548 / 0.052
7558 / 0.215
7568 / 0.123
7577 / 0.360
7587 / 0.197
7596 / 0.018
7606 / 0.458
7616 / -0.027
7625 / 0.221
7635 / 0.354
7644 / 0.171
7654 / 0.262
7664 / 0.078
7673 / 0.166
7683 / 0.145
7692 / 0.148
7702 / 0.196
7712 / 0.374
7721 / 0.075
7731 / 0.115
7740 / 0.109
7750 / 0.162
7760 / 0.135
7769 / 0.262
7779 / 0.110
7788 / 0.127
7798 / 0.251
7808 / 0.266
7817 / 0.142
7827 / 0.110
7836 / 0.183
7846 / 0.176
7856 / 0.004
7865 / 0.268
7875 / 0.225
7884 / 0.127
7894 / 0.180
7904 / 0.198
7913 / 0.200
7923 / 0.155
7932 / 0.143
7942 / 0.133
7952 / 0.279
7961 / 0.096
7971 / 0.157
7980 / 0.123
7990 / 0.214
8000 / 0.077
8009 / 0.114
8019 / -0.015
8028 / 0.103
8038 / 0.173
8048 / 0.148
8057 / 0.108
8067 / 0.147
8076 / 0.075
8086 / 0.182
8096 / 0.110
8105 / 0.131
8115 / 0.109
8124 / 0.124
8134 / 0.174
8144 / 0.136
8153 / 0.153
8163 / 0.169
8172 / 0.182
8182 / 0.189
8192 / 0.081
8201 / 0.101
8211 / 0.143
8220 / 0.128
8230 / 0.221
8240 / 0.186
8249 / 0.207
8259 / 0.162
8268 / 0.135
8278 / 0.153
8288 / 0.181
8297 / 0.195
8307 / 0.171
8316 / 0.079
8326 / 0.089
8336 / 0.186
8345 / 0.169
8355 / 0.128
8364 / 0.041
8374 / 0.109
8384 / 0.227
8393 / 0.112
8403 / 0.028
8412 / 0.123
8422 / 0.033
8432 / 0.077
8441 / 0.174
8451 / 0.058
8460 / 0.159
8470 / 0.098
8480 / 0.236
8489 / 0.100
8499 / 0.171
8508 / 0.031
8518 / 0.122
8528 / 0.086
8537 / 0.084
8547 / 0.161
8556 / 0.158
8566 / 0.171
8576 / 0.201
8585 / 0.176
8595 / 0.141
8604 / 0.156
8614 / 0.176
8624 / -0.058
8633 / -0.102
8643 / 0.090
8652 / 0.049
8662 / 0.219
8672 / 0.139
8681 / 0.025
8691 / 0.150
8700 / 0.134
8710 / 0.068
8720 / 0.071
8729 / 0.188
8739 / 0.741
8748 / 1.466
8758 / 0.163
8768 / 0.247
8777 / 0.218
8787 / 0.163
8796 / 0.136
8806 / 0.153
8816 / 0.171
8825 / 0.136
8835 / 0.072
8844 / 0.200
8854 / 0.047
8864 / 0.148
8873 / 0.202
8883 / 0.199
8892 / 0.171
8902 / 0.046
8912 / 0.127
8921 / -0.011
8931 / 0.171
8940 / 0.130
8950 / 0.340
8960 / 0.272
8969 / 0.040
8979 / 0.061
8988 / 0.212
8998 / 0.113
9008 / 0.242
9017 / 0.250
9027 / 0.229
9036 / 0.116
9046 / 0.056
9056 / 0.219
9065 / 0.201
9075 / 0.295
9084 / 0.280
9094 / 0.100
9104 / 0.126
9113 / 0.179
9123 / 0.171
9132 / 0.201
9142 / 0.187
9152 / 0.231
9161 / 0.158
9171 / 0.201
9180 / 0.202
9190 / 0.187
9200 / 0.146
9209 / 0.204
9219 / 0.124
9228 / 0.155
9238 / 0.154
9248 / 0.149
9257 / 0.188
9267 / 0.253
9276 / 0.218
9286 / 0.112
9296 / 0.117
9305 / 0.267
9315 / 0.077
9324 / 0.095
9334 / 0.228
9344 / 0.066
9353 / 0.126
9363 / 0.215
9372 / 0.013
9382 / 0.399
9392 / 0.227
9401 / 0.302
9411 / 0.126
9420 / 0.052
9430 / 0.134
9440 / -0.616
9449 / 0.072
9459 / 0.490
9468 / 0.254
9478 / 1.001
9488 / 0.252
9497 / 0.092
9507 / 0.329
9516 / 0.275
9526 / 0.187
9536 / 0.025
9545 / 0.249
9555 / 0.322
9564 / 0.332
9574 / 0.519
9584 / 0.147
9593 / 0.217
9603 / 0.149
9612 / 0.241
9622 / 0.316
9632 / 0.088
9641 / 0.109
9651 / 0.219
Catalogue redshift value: 1.35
